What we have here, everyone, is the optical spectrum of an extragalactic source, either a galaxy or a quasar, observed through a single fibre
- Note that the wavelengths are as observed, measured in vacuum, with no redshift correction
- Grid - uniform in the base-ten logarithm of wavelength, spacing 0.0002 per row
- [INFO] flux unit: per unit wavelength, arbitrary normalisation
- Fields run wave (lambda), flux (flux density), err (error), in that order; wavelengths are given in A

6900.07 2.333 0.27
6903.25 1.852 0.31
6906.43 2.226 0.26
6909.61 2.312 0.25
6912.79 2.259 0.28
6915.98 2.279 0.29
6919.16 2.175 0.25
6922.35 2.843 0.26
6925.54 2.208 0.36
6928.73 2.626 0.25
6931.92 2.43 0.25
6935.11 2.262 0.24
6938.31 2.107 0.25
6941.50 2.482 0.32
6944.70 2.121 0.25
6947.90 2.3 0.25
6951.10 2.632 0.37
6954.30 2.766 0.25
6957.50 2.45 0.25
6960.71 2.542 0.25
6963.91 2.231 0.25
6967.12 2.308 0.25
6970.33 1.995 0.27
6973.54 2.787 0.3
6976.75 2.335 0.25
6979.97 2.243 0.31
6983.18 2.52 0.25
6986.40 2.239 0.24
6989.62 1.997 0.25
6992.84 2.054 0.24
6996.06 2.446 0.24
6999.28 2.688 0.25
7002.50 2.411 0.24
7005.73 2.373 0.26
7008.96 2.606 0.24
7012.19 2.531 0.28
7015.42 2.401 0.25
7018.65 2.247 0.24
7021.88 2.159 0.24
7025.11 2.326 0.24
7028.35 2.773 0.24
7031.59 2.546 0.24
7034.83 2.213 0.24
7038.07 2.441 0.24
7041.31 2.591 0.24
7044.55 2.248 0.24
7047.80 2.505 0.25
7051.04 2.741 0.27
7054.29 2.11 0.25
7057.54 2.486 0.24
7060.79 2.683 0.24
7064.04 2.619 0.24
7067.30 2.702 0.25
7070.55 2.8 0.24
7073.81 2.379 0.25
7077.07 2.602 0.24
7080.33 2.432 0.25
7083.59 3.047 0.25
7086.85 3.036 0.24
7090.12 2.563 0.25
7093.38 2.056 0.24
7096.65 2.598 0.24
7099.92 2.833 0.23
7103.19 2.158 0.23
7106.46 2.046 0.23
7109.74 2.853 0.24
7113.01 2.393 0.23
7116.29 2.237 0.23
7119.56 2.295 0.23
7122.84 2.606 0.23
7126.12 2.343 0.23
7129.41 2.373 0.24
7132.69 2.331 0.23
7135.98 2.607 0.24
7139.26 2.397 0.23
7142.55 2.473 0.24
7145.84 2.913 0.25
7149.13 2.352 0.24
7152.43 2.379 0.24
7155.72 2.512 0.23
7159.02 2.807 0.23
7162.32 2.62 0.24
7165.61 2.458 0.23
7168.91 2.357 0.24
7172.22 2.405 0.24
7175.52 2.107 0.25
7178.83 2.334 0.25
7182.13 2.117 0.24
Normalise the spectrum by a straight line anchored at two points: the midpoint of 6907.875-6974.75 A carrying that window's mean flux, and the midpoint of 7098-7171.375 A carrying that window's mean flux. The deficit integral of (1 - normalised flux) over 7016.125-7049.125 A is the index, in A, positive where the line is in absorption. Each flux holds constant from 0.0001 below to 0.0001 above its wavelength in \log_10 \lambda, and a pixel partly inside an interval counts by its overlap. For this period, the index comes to 0.3 A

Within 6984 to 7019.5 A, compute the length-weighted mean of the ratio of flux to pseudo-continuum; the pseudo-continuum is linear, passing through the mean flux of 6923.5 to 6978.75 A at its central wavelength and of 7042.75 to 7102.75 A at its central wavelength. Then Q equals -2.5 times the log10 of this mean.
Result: 0.04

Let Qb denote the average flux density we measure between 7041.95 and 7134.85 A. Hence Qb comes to 2.5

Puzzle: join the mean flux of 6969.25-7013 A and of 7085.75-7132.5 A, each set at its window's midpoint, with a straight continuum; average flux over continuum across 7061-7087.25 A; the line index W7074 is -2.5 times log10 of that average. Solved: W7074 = -0.11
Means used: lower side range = 2.37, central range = 2.69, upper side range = 2.45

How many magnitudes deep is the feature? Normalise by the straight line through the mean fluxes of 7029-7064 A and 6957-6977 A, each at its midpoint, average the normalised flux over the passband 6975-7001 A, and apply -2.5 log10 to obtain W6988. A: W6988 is 0.04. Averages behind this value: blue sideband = 2.38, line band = 2.32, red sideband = 2.47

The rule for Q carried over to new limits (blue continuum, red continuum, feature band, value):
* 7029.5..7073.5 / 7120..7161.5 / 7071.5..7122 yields 0.000 mag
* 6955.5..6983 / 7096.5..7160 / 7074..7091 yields -0.114 mag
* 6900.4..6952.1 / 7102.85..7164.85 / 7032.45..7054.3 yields -0.015 mag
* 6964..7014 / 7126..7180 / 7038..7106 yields -0.059 mag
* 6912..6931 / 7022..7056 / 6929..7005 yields 0.023 mag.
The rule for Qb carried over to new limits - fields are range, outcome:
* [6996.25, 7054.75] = 2.45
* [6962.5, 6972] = 2.18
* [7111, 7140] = 2.4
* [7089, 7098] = 2.39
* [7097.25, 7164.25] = 2.48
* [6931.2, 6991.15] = 2.35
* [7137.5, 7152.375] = 2.52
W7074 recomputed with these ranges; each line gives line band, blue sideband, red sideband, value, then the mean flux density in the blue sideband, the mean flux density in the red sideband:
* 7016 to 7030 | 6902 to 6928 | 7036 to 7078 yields 0.04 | 2.29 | 2.53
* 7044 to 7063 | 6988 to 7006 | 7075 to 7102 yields 0.02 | 2.33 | 2.63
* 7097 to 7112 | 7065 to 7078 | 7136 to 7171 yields 0.04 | 2.62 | 2.53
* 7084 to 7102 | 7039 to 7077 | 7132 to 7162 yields -0.04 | 2.53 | 2.54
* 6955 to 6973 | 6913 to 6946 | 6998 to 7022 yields 0.01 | 2.35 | 2.44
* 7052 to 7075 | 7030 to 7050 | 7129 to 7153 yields -0.04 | 2.43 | 2.49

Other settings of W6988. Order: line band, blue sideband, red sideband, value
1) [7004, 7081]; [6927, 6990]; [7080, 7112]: 0.00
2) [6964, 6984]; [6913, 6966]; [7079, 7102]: 0.05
